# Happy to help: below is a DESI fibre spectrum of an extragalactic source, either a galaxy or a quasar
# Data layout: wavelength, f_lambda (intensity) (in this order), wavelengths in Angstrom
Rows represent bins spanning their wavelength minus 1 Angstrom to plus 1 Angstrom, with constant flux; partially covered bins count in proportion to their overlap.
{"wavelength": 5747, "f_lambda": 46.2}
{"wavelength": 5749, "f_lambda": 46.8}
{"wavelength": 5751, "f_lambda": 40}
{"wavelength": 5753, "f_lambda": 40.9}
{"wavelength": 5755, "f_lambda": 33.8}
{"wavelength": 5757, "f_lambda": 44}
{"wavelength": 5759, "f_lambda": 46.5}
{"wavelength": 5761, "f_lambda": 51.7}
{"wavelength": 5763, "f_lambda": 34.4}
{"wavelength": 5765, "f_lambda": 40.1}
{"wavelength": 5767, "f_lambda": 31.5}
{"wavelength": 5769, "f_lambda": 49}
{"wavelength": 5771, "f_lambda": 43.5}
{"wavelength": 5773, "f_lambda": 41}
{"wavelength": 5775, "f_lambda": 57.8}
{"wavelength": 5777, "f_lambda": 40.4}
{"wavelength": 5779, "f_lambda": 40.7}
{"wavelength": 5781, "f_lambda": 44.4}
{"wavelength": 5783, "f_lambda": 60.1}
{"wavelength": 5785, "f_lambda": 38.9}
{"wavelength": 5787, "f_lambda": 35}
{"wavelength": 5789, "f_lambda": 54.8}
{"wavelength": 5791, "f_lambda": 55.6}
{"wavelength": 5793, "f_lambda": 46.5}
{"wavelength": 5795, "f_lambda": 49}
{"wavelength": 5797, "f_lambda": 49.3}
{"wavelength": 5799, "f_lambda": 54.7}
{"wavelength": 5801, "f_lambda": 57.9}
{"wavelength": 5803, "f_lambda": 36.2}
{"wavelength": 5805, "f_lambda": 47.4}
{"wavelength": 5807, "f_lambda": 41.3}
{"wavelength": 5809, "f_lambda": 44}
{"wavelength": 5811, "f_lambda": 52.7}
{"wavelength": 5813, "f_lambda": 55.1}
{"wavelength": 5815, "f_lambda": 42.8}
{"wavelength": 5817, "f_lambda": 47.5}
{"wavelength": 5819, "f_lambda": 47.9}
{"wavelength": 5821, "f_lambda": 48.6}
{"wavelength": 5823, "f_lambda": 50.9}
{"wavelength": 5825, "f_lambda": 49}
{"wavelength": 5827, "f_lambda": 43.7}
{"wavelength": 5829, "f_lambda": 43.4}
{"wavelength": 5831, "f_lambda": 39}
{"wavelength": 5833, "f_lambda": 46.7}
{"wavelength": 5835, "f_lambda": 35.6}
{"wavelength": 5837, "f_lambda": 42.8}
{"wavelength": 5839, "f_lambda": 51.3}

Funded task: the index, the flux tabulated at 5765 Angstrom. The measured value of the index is 40.1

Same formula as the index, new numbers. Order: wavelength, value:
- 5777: 40.4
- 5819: 47.9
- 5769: 49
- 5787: 35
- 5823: 50.9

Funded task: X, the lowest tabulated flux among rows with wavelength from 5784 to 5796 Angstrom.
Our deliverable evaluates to 35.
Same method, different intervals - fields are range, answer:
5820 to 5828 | 43.7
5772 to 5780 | 40.4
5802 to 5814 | 36.2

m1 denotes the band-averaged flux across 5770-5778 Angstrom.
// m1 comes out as 45.7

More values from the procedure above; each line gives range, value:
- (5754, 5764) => 42.1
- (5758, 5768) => 40.8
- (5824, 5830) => 45.4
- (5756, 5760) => 45.2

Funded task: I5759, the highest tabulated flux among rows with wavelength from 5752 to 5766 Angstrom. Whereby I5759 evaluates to 51.7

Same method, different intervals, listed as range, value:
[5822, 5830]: 50.9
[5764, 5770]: 49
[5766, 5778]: 57.8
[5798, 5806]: 57.9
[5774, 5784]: 60.1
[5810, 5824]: 55.1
